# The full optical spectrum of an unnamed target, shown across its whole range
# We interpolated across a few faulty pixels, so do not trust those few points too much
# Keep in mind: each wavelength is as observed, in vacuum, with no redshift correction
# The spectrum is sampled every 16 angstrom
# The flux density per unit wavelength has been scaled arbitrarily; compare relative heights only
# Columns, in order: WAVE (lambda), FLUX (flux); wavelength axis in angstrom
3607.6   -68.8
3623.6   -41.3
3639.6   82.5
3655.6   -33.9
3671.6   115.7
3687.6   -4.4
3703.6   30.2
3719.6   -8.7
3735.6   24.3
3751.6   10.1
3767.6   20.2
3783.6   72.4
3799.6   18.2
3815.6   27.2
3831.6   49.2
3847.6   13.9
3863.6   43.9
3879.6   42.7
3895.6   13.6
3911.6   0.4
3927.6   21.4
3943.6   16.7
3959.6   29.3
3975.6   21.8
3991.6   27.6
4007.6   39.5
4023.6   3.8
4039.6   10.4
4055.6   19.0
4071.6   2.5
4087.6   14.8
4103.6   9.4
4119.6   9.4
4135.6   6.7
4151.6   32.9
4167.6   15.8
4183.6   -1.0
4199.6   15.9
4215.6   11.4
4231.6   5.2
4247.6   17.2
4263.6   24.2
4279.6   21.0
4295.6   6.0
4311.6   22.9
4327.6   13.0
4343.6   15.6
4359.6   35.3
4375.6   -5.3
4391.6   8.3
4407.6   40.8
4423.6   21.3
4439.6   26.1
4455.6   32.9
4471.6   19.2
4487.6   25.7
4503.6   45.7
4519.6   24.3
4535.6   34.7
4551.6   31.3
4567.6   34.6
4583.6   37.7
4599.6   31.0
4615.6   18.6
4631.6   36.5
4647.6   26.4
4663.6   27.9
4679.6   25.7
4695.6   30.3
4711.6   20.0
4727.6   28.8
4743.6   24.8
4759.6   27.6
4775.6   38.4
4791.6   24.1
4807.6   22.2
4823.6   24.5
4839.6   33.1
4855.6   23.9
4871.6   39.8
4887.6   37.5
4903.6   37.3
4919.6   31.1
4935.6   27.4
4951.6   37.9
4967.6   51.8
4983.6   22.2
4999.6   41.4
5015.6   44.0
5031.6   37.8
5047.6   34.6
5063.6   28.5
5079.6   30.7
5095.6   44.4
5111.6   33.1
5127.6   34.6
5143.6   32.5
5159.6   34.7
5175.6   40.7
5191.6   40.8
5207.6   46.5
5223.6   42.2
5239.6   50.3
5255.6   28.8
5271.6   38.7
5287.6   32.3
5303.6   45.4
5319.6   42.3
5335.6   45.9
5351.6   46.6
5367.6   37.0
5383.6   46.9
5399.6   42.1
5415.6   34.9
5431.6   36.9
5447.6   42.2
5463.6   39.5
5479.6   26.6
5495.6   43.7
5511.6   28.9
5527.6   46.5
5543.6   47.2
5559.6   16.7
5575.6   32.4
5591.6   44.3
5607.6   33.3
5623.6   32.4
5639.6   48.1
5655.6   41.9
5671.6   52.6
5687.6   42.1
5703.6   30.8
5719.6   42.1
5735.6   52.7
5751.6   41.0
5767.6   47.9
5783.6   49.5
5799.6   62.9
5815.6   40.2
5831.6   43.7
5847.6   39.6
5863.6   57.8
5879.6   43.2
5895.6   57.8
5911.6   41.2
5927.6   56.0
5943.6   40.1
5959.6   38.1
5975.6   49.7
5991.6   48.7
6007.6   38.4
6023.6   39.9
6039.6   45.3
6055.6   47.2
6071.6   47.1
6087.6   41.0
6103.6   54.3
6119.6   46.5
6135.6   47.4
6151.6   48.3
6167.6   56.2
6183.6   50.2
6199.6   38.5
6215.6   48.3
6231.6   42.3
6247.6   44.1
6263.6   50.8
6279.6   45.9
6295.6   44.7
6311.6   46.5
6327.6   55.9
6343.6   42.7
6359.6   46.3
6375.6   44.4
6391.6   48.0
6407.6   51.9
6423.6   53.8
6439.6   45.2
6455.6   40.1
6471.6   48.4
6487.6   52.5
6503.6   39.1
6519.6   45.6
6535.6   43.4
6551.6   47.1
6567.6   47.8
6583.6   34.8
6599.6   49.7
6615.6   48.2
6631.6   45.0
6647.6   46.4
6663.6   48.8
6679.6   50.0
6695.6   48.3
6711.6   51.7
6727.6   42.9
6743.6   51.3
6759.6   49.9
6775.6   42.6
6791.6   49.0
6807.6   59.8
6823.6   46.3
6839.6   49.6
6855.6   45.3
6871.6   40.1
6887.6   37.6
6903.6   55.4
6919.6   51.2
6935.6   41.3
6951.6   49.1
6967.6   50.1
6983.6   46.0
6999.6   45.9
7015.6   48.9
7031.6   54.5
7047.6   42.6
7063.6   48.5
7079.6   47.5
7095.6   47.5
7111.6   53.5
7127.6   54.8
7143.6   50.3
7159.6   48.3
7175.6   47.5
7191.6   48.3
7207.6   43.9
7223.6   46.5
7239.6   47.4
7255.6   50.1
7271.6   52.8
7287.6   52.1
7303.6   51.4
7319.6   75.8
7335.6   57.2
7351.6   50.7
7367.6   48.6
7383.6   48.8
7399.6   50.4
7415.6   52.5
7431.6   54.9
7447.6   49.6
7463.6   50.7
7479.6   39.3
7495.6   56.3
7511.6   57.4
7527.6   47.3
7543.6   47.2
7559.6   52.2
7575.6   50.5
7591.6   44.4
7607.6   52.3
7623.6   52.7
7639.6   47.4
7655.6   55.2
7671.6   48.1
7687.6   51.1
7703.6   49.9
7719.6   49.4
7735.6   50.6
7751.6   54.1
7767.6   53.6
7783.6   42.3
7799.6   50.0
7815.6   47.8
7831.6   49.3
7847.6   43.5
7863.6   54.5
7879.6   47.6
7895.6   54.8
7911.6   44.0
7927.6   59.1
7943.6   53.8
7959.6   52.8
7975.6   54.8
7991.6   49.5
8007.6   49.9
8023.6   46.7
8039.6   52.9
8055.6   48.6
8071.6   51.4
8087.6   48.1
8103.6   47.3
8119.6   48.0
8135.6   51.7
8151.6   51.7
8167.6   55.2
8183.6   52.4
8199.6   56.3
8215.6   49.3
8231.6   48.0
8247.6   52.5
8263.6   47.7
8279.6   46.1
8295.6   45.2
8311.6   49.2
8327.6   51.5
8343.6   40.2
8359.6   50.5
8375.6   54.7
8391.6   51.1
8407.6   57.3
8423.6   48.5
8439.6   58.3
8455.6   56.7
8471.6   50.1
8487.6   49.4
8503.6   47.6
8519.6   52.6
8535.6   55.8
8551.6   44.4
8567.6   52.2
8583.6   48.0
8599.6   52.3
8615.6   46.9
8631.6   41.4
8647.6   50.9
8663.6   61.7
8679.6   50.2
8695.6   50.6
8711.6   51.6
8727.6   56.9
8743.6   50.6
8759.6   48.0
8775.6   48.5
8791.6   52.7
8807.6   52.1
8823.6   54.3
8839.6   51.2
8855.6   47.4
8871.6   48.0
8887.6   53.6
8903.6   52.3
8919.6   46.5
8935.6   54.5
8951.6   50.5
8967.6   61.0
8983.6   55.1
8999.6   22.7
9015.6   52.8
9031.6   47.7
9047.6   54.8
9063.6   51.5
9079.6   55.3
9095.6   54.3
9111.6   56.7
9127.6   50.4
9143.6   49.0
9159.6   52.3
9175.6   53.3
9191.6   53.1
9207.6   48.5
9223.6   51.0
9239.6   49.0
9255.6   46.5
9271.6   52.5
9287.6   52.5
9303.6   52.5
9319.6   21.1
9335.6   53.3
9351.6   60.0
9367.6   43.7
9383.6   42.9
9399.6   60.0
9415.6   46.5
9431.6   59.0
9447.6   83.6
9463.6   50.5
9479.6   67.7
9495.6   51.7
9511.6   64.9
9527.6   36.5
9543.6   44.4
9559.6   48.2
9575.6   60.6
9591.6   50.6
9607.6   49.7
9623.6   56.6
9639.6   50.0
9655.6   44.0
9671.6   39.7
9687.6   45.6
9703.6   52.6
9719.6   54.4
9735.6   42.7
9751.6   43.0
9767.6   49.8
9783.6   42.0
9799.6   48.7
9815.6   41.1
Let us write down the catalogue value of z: 0.12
